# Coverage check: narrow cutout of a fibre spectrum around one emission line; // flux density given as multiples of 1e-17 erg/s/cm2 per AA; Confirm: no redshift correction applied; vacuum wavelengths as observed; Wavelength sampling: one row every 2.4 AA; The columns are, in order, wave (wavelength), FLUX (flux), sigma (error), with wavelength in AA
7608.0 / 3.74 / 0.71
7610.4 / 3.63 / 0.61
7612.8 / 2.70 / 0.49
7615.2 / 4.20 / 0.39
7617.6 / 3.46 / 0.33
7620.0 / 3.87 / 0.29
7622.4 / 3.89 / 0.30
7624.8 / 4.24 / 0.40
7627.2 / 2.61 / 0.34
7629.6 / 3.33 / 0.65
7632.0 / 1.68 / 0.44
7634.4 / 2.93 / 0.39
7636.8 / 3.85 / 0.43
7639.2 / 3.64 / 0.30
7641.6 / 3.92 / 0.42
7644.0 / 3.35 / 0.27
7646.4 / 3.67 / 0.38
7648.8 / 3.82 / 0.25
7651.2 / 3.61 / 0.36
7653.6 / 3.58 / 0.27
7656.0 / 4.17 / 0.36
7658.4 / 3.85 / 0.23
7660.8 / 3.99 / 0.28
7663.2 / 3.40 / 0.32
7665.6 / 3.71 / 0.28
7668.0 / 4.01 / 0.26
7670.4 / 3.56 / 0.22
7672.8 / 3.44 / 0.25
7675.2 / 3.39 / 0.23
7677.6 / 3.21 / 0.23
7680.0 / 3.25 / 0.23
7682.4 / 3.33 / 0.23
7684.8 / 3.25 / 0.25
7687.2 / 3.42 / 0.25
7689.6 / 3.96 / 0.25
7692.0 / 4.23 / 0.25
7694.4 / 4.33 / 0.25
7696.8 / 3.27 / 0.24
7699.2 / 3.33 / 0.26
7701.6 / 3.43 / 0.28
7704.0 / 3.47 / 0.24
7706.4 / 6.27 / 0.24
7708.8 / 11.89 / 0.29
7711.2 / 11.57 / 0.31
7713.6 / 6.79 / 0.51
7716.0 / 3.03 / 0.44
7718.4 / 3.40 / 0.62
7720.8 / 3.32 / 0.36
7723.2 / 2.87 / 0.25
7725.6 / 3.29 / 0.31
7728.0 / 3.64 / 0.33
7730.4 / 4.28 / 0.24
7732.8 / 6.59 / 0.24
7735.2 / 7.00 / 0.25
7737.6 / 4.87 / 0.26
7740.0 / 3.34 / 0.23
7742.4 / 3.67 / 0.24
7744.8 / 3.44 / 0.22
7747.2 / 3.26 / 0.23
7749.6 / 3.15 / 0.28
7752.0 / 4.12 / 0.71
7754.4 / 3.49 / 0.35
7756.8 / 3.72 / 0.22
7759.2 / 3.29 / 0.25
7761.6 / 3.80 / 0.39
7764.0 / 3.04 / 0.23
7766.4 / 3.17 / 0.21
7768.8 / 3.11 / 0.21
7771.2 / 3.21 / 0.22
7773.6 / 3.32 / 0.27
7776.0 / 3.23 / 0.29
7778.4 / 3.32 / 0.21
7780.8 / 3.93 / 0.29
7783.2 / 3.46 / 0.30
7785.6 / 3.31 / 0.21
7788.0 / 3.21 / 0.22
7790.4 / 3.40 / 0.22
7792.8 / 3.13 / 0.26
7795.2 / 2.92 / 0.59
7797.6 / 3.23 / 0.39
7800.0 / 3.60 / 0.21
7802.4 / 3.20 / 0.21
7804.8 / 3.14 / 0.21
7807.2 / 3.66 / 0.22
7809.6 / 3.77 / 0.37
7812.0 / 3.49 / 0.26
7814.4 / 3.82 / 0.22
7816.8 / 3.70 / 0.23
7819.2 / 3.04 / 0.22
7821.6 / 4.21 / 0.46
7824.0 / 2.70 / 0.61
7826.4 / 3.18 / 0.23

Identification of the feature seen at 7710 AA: Halpha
